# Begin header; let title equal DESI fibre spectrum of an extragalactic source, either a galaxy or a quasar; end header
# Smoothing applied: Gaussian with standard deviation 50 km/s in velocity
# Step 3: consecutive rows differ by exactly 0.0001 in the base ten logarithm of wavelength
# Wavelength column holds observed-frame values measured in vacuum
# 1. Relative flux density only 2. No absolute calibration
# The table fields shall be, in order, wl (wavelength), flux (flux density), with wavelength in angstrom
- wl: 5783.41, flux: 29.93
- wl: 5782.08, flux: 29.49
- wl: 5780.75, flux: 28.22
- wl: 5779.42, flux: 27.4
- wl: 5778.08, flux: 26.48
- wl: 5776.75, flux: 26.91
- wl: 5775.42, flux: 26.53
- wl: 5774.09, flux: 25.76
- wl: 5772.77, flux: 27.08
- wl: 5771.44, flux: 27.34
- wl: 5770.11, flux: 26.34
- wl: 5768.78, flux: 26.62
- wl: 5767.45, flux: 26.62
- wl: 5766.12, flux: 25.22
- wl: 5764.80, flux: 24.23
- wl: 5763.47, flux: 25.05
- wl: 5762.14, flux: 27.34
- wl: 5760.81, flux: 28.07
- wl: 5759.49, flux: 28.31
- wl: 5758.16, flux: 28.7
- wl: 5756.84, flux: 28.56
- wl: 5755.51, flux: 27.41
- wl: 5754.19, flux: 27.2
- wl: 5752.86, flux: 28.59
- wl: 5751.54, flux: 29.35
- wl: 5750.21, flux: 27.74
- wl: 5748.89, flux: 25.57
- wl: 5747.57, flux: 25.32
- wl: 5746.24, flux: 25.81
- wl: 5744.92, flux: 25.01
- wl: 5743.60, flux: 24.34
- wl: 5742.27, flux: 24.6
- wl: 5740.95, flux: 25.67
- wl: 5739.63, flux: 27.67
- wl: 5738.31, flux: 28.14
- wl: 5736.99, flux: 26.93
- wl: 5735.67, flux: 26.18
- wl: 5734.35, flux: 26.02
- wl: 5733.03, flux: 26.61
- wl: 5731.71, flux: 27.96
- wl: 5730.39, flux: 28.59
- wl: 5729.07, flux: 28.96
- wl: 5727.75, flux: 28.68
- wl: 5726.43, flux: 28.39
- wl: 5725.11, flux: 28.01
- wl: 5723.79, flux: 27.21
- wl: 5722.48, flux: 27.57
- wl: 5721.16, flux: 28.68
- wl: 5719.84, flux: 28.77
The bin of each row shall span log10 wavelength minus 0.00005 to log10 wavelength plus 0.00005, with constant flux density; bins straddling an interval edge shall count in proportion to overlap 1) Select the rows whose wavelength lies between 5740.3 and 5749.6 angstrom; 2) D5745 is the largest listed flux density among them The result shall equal 25.81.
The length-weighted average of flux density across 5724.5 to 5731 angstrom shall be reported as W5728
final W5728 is 28.5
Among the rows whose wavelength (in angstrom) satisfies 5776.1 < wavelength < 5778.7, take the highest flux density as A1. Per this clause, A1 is 26.91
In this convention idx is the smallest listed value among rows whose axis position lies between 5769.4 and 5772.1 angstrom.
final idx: 26.34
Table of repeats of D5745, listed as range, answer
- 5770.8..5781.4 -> 28.22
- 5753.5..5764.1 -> 28.7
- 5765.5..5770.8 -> 26.62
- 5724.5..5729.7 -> 28.96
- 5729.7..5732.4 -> 28.59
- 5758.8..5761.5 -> 28.31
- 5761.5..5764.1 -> 27.34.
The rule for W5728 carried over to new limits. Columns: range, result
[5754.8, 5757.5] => 28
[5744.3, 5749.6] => 25.5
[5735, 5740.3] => 27.3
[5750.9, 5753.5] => 29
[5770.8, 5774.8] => 26.8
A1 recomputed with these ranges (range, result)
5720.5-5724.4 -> 28.68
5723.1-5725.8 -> 28.01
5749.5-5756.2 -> 29.35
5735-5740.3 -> 28.14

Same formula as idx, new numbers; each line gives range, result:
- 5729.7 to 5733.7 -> 26.61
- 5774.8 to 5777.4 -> 26.53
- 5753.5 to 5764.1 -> 25.05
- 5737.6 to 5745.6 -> 24.34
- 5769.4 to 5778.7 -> 25.76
